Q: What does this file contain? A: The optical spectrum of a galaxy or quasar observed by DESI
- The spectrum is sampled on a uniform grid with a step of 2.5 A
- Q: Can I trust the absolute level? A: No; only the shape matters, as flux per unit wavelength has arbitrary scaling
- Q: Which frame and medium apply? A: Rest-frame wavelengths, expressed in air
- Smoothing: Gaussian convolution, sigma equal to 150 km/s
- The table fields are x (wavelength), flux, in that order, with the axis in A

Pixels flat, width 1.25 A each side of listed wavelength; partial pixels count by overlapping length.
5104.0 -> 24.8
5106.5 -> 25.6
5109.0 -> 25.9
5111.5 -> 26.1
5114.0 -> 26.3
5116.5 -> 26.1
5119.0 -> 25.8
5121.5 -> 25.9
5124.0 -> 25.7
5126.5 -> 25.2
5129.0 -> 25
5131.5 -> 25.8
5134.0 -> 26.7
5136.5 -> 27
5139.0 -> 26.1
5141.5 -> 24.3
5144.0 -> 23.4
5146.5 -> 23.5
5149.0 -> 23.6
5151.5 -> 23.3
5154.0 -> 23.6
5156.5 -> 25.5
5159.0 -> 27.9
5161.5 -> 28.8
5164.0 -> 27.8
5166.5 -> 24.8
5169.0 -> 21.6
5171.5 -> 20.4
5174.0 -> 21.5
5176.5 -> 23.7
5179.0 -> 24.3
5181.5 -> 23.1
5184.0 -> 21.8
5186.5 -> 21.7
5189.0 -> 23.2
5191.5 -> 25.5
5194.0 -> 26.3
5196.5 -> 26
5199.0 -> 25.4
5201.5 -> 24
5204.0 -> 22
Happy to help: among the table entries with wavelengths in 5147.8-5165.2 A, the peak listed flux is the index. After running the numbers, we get 28.8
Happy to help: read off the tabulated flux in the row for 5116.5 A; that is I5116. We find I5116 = 26.1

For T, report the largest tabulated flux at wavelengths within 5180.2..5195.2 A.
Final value 26.3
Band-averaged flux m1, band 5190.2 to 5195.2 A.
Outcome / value 25.9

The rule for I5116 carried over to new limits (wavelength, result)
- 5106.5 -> 25.6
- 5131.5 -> 25.8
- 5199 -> 25.4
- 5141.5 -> 24.3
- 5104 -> 24.8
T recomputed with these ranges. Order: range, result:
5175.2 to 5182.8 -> 24.3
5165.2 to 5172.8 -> 24.8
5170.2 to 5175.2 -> 21.5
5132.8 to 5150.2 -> 27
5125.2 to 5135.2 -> 26.7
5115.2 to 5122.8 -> 26.1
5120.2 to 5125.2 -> 25.9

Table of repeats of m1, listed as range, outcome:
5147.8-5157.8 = 24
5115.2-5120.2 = 26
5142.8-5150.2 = 23.5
